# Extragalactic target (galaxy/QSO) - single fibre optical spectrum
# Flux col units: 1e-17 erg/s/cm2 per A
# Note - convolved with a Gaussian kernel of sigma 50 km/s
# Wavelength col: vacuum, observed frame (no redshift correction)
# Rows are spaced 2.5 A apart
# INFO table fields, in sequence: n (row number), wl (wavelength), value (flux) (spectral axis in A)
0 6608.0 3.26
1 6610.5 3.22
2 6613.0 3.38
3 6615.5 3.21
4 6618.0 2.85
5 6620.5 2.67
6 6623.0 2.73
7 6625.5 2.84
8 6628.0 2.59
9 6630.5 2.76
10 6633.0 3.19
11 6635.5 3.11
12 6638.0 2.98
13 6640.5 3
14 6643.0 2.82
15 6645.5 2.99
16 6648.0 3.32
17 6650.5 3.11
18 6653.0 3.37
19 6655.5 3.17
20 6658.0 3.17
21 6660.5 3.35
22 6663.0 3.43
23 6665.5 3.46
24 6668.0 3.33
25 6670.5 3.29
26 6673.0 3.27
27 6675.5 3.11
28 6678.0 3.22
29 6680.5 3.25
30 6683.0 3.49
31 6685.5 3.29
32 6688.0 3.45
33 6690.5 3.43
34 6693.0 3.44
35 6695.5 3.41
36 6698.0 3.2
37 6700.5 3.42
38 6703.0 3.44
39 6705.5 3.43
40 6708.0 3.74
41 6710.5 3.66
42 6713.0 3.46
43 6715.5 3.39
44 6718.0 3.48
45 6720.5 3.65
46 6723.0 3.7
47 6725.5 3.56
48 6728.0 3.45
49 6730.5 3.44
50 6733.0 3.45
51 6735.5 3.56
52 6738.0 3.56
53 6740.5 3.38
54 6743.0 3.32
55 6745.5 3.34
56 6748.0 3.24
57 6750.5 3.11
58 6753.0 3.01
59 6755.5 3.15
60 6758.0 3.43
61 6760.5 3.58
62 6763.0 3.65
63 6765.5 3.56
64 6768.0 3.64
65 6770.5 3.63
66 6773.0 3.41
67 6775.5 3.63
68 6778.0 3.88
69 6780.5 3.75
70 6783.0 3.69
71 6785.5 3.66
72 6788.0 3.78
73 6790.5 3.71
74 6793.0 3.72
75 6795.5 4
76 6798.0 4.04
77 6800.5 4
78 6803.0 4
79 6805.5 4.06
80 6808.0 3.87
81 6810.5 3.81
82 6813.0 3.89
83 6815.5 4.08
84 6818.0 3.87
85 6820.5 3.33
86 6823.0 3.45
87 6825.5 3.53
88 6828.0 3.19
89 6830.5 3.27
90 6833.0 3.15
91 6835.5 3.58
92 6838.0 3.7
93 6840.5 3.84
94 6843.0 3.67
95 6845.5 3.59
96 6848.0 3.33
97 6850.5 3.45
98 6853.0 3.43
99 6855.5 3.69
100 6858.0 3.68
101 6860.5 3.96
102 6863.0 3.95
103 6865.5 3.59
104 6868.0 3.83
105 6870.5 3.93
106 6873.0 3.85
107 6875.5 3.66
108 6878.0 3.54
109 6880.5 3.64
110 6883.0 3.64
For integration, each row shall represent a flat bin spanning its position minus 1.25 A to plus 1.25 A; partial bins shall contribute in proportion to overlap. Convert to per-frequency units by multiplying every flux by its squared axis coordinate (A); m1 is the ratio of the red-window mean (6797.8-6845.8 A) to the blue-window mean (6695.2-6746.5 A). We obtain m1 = 1.1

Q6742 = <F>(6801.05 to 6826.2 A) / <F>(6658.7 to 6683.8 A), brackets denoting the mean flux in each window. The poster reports 1.1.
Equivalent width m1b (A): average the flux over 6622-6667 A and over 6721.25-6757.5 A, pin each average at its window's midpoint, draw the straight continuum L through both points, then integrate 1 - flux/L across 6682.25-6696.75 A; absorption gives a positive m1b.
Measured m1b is -0.9 A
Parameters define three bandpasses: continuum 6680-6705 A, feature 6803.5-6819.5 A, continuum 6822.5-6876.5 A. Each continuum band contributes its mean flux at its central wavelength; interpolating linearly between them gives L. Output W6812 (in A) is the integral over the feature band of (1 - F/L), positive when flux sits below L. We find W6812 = -1.7 A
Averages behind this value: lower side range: 3.39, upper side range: 3.61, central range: 3.92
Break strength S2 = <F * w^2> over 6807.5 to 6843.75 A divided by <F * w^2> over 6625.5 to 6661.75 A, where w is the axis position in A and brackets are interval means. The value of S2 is 1.25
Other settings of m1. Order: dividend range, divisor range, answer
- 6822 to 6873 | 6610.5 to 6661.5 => 1.26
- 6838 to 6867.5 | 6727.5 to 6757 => 1.13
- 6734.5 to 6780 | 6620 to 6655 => 1.20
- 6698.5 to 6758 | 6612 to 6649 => 1.19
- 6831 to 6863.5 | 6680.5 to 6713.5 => 1.09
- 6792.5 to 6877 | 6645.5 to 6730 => 1.14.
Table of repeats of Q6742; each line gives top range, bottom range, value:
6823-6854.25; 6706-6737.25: 0.98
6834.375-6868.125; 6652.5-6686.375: 1.11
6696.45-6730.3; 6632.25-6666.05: 1.11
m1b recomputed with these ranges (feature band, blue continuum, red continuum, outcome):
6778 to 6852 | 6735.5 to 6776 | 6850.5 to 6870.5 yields -2.14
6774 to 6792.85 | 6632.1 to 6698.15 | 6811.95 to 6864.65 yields -1.27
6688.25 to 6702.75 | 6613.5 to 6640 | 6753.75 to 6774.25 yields -0.85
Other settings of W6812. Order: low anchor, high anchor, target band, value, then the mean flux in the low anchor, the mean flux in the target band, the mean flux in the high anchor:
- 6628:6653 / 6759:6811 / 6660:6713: -2.1 A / 3.03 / 3.39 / 3.76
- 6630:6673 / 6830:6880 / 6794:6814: -2.5 A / 3.18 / 3.96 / 3.64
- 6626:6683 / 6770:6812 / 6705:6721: -0.5 A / 3.15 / 3.54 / 3.81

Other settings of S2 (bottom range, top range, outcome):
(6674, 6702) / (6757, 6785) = 1.11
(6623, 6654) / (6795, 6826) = 1.35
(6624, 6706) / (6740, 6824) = 1.17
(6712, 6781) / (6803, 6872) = 1.08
